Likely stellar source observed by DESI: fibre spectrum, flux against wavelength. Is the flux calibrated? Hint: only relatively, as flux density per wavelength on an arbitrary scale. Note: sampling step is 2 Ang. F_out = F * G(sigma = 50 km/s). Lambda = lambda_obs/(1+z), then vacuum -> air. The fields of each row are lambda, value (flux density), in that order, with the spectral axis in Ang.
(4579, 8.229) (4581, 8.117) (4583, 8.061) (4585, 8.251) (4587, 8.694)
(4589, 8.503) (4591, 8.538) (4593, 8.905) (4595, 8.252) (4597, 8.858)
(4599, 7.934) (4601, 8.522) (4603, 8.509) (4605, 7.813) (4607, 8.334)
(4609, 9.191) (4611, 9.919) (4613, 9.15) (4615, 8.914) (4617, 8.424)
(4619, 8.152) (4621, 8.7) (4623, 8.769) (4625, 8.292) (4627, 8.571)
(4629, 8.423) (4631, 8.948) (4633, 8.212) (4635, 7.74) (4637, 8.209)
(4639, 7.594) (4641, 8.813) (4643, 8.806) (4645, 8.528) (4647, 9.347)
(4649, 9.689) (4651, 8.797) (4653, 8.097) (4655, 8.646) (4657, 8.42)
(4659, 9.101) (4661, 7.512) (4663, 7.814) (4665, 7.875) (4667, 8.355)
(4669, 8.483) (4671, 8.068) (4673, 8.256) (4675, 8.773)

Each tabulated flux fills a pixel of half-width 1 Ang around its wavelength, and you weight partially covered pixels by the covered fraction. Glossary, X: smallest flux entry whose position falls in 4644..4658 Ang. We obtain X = 8.097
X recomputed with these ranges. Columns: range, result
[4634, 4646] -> 7.594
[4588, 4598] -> 8.252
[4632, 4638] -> 7.74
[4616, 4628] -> 8.152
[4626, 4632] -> 8.423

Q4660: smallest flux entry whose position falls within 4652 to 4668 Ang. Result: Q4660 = 7.512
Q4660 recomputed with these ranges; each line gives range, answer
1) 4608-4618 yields 8.424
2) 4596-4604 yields 7.934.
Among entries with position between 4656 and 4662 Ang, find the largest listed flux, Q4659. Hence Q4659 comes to 9.101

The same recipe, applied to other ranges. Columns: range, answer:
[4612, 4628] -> 9.15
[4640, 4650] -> 9.689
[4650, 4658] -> 8.797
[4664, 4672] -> 8.483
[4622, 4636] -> 8.948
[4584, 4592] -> 8.694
